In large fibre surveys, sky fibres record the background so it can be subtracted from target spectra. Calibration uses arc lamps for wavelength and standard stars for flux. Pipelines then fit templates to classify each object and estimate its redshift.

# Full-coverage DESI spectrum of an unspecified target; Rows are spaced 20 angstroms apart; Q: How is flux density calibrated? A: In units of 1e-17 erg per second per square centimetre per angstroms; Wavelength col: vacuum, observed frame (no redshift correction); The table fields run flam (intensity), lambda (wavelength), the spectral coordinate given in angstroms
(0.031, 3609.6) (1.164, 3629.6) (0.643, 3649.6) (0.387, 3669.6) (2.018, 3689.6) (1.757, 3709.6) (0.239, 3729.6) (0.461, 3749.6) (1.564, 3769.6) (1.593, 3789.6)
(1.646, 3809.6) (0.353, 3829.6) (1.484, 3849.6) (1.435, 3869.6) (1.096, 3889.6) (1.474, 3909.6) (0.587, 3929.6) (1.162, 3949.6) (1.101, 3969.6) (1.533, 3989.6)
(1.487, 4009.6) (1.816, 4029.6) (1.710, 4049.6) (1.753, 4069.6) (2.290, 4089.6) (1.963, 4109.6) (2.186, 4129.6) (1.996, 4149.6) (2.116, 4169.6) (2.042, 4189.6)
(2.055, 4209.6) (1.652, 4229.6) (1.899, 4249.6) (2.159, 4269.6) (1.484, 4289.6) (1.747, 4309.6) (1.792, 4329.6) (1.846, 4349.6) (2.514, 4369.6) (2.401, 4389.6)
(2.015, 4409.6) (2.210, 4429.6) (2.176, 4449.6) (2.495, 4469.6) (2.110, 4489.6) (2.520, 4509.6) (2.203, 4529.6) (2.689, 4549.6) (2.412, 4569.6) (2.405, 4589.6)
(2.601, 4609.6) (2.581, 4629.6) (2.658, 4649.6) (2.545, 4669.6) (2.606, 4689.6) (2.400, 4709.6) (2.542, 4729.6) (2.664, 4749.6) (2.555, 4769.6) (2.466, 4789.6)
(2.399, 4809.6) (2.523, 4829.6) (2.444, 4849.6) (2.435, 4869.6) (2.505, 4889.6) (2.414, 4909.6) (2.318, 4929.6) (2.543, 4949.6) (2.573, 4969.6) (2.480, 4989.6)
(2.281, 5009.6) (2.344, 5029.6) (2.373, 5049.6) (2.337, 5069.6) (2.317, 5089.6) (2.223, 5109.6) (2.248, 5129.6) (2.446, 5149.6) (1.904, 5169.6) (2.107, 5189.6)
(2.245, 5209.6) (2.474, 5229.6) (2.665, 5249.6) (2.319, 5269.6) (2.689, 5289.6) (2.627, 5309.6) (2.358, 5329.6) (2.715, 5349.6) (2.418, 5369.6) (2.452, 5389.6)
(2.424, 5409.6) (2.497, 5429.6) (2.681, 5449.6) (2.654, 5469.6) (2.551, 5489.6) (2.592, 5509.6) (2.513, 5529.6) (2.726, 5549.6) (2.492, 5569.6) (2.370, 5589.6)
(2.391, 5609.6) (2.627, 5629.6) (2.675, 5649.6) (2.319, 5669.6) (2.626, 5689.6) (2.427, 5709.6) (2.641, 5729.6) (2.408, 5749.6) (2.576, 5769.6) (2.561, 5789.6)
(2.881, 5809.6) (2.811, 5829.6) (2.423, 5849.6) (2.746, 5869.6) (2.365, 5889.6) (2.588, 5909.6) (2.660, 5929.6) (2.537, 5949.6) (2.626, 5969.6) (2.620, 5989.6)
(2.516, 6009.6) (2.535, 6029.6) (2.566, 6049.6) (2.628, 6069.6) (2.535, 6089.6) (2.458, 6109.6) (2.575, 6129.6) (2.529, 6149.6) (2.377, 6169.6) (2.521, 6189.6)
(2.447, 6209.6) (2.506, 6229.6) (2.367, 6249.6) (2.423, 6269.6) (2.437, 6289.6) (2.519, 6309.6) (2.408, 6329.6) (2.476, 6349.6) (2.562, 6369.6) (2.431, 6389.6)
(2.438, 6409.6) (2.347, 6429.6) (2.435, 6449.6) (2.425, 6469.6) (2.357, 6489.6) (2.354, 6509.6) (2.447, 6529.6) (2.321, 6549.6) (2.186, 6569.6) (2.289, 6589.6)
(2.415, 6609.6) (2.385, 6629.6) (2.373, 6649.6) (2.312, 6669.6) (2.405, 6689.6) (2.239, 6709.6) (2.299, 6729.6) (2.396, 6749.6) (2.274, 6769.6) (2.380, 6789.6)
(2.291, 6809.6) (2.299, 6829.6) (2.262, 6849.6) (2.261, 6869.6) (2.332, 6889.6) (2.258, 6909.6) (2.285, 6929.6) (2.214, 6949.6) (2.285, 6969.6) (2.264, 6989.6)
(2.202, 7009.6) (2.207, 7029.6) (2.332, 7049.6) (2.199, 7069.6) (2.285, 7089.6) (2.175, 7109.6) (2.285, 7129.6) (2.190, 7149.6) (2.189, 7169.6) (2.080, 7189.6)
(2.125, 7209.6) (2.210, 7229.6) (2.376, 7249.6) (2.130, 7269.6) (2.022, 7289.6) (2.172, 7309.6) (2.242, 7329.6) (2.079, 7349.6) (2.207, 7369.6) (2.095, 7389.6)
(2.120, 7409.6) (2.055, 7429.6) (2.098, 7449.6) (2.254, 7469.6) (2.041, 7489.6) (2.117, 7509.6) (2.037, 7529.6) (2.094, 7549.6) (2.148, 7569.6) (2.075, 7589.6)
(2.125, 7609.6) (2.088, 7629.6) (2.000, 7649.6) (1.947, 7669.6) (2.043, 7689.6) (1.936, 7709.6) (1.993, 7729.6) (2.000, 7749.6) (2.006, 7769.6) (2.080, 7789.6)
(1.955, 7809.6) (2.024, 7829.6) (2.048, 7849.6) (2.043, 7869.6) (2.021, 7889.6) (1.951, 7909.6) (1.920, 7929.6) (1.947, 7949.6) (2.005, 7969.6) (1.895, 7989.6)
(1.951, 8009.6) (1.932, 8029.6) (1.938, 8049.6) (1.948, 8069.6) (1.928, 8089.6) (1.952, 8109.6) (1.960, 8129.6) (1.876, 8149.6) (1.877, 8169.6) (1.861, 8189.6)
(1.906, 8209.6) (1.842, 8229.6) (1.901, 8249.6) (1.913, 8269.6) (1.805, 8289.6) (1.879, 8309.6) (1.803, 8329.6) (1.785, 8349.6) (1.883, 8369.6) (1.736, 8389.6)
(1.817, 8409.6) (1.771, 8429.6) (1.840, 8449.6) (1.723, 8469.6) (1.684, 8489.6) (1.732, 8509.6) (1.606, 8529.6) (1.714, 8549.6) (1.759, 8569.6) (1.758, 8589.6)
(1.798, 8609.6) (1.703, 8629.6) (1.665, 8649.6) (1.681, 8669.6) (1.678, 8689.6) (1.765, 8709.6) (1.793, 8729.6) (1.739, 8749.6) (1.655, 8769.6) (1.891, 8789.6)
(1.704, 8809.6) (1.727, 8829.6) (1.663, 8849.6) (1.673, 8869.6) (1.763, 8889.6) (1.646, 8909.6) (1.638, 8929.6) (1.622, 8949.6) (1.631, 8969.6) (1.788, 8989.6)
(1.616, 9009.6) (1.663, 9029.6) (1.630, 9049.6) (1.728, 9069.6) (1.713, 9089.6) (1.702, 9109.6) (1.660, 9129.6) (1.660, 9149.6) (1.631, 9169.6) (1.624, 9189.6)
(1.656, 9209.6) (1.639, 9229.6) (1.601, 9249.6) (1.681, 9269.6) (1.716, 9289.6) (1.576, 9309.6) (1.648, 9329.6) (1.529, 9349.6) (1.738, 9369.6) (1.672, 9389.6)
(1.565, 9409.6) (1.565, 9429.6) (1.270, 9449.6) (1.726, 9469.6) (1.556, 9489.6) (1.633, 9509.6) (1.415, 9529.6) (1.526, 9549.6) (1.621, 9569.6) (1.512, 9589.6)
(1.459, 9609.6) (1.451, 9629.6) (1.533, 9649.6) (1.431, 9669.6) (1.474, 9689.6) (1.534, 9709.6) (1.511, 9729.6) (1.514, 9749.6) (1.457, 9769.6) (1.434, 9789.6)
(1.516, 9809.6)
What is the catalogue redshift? 0.00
